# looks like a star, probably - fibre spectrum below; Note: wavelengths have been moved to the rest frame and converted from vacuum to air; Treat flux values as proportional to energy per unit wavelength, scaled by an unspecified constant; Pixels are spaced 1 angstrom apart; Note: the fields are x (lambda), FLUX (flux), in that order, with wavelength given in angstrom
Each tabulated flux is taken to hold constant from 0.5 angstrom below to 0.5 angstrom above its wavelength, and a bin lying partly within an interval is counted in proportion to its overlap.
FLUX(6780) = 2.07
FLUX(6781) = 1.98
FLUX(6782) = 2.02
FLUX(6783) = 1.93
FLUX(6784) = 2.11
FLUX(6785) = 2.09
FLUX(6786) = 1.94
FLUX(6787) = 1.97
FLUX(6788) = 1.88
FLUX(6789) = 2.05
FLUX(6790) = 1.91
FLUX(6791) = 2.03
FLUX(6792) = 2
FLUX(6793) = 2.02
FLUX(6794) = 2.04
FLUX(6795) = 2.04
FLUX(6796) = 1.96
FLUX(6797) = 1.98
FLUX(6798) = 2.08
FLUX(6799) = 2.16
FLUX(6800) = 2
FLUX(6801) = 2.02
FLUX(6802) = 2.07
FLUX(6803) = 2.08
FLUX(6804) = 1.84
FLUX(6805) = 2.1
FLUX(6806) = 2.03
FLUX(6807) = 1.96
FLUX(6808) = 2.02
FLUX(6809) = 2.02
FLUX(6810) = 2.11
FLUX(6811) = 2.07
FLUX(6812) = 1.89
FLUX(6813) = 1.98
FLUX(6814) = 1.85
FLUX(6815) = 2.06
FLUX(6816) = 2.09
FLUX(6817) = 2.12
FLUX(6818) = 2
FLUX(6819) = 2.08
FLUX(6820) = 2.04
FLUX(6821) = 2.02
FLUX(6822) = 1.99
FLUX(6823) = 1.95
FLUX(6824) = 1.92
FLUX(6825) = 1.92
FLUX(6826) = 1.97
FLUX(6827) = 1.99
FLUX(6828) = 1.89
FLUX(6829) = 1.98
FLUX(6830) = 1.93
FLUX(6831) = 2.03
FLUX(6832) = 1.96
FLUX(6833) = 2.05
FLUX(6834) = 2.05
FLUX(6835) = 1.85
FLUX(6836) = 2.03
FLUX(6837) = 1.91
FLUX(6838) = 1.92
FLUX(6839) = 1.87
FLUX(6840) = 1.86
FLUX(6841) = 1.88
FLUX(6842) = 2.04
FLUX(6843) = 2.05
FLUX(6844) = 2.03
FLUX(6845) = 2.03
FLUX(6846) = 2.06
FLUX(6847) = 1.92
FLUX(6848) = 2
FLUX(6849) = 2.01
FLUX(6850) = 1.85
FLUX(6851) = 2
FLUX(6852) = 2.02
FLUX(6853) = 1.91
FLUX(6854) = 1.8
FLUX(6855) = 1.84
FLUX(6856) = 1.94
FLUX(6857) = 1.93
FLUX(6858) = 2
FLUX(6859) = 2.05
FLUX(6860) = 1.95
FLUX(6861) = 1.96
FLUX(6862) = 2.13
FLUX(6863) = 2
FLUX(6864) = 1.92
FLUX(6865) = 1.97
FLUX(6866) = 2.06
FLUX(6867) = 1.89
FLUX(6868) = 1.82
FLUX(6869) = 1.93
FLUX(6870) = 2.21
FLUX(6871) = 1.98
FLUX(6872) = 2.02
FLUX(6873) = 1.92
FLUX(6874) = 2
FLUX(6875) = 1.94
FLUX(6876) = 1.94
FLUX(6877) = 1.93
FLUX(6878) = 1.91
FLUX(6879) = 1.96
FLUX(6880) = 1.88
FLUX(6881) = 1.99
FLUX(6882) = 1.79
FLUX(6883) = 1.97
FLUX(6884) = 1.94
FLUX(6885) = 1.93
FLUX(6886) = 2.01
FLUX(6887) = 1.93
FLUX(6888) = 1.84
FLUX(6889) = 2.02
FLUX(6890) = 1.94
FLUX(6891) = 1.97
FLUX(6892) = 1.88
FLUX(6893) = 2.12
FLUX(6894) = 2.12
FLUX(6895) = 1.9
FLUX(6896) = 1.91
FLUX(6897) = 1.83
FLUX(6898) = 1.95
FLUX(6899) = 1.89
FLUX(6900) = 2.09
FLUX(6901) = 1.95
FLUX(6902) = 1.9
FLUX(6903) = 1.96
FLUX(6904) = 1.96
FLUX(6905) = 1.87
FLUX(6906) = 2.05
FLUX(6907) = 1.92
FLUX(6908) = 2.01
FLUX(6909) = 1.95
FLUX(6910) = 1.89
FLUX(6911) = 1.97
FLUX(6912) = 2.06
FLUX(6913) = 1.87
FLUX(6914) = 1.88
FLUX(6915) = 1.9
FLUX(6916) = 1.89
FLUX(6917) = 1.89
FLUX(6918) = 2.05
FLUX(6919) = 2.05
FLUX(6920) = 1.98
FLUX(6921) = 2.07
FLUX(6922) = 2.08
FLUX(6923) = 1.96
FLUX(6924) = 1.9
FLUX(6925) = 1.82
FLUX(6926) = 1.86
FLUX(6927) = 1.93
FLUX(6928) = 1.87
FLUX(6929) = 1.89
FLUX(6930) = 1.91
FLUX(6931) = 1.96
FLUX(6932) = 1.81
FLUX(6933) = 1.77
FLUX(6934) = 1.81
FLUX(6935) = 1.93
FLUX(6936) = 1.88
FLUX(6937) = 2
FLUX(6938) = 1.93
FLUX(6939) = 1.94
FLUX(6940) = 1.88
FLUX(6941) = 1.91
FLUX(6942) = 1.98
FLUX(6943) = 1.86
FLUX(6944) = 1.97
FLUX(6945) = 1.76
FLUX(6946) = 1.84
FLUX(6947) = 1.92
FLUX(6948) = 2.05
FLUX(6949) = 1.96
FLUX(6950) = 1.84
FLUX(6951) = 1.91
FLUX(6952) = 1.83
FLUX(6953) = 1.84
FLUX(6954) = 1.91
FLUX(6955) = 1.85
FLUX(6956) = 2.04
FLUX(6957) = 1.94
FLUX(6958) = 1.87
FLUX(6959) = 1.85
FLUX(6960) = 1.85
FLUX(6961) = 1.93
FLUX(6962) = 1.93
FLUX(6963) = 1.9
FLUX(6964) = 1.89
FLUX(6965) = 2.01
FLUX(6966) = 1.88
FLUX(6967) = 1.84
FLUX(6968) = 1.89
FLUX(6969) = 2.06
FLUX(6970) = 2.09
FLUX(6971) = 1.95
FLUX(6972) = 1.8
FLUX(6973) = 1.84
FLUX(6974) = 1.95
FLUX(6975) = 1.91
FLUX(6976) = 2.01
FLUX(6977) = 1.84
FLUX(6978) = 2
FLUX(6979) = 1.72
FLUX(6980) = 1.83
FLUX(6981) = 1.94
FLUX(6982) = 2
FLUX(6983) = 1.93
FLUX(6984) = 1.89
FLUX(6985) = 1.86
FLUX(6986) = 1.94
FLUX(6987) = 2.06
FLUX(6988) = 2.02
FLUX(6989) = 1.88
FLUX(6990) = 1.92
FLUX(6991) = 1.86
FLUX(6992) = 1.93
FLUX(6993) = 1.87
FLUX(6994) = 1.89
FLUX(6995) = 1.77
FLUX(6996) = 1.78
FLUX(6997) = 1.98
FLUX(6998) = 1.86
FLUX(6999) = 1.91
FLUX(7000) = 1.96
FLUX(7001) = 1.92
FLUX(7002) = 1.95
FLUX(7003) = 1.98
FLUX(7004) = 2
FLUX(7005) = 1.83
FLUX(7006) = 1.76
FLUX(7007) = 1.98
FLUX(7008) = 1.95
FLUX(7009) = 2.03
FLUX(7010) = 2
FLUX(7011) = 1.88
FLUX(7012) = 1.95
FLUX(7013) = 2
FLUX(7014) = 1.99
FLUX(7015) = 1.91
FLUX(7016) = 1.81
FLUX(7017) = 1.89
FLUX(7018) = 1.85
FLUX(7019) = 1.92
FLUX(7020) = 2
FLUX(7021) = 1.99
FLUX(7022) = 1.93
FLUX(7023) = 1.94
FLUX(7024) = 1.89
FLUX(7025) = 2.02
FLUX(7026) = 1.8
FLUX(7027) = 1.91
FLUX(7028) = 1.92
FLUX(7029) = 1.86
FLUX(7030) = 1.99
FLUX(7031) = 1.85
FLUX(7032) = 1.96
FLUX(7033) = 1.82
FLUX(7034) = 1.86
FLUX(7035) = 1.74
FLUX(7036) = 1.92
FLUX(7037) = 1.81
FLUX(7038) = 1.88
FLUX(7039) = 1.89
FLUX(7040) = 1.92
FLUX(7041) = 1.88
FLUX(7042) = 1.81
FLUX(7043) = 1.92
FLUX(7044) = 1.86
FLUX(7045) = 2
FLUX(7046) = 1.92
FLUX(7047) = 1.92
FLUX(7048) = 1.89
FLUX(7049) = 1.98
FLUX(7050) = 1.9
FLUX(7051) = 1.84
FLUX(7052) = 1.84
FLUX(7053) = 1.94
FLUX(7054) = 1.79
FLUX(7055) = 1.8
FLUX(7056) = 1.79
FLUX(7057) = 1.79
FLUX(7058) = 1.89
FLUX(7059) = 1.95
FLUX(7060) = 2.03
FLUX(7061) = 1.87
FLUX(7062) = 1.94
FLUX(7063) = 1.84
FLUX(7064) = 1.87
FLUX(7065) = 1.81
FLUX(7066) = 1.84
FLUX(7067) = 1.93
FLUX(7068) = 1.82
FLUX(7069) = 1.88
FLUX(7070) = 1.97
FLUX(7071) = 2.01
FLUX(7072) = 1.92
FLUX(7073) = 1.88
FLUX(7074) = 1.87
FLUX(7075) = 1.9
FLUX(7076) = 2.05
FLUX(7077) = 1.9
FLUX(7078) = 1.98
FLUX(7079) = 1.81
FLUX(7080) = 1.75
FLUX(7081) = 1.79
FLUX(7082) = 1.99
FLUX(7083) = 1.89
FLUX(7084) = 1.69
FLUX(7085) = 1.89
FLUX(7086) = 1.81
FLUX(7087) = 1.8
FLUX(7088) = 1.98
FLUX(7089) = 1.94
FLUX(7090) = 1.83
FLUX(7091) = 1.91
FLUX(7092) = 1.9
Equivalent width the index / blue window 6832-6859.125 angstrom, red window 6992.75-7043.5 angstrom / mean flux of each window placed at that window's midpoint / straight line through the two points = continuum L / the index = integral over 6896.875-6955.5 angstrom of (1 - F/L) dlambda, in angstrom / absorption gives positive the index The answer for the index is 0.3 angstrom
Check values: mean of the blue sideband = 1.96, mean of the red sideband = 1.9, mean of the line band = 1.92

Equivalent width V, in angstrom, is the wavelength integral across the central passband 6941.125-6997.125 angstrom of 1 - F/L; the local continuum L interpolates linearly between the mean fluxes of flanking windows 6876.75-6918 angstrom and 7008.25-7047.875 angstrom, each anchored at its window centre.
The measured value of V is 0.5 angstrom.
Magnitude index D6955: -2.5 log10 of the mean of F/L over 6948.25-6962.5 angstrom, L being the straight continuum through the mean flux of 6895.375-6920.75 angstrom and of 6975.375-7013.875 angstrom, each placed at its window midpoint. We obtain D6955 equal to 0.02 mag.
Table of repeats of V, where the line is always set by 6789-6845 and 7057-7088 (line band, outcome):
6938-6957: 0.3 angstrom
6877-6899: 0.3 angstrom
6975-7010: 0.1 angstrom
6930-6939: 0.3 angstrom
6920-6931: 0.1 angstrom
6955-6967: 0.1 angstrom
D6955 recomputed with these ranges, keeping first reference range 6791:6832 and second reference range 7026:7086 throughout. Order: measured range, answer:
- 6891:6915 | 0.004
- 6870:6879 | 0.003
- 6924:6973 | 0.020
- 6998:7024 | -0.014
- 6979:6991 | -0.002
